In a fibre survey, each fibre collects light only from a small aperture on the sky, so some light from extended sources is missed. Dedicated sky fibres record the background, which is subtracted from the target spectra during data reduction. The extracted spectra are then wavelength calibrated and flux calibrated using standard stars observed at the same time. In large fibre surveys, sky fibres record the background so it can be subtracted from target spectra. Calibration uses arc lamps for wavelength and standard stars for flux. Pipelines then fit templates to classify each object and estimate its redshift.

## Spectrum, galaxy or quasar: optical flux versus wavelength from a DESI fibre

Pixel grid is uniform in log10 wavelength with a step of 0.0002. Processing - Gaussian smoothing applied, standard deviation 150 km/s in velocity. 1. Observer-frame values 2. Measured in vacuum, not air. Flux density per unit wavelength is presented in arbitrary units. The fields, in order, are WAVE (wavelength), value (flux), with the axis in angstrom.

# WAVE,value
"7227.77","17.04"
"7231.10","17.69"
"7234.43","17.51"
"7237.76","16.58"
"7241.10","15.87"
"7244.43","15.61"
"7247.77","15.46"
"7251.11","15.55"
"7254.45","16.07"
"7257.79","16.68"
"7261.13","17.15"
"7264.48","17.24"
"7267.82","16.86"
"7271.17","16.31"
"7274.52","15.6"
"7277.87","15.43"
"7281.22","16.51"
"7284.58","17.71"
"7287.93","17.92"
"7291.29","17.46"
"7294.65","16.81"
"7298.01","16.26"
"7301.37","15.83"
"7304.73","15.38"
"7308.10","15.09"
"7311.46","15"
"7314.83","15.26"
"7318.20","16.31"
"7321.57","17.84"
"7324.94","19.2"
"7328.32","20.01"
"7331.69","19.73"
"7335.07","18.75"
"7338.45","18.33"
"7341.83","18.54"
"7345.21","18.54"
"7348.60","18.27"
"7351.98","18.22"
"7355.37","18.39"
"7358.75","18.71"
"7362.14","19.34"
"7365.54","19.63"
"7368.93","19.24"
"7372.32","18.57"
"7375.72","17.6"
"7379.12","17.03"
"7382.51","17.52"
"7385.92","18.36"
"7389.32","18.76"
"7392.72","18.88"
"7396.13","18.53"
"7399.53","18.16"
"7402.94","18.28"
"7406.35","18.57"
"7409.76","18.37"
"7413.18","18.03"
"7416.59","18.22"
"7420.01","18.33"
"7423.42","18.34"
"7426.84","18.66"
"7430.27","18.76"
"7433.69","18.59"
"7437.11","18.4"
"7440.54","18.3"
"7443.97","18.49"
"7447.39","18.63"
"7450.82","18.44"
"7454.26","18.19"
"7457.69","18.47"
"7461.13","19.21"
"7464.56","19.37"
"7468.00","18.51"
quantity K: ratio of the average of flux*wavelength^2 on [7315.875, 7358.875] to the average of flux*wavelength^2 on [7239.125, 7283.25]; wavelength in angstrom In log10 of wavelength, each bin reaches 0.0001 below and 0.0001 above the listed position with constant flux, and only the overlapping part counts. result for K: 1.16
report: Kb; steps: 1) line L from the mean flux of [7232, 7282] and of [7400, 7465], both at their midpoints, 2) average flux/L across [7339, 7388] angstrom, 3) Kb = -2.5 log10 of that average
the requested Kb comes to -0.05 mag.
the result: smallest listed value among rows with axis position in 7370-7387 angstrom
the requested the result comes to 17.03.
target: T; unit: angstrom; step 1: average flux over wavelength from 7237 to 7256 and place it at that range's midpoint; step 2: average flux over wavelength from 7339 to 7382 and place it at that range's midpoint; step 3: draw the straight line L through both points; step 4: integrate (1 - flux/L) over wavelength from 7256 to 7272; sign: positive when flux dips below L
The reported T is -0.6 angstrom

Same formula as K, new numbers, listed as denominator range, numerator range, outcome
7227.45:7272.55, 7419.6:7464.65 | 1.18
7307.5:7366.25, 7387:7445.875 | 1.04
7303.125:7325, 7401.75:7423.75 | 1.17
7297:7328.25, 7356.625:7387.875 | 1.14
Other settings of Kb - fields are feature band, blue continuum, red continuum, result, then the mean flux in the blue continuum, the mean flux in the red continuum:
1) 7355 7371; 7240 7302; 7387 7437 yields -0.08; 16.5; 18.5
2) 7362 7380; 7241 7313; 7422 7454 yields -0.06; 16.3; 18.5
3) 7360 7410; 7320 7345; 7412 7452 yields 0.01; 18.9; 18.4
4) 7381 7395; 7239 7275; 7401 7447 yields -0.03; 16.2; 18.4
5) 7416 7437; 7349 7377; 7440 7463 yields 0.01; 18.7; 18.6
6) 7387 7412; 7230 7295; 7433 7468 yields -0.03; 16.6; 18.6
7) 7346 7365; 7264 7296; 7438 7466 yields -0.06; 16.8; 18.6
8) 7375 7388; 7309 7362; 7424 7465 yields 0.04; 18.1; 18.6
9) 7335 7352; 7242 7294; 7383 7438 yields -0.05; 16.5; 18.4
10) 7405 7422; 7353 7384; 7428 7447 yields 0.01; 18.5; 18.5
